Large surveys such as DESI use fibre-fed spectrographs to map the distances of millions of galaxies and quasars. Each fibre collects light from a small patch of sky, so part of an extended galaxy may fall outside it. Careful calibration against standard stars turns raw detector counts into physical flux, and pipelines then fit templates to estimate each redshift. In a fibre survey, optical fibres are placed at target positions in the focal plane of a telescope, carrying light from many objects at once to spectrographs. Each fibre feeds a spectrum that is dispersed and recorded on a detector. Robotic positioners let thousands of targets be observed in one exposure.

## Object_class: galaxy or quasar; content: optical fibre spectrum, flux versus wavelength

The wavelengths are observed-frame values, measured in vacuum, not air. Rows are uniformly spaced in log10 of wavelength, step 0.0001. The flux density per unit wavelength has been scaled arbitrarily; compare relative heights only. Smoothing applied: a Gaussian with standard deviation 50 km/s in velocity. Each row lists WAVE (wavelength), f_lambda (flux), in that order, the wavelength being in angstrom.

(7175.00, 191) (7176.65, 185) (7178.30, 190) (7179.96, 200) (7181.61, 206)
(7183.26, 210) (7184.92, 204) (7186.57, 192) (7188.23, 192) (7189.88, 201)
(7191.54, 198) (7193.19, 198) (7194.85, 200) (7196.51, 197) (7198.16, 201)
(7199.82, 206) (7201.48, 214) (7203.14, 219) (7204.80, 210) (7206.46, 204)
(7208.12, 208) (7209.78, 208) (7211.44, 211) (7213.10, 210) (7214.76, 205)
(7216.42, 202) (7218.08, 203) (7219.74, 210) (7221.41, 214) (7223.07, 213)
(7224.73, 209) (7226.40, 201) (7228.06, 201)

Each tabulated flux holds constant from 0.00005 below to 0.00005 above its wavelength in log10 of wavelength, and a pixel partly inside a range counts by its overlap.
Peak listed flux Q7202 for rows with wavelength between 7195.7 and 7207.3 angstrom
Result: 219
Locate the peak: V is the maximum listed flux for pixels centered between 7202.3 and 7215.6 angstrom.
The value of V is 219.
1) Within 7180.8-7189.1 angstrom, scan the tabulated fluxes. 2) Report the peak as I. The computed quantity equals 210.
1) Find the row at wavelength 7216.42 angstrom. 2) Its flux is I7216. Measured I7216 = 202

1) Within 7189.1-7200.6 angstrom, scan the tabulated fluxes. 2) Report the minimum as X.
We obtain 197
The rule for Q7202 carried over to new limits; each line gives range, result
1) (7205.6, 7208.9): 208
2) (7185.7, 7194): 201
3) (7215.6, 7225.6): 214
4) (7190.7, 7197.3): 200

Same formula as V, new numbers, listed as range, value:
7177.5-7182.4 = 206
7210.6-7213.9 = 211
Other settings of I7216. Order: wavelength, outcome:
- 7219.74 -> 210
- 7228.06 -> 201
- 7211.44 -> 211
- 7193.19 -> 198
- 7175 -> 191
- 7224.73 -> 209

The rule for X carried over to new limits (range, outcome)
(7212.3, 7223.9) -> 202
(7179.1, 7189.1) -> 192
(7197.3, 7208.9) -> 201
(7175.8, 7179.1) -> 185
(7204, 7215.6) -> 204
